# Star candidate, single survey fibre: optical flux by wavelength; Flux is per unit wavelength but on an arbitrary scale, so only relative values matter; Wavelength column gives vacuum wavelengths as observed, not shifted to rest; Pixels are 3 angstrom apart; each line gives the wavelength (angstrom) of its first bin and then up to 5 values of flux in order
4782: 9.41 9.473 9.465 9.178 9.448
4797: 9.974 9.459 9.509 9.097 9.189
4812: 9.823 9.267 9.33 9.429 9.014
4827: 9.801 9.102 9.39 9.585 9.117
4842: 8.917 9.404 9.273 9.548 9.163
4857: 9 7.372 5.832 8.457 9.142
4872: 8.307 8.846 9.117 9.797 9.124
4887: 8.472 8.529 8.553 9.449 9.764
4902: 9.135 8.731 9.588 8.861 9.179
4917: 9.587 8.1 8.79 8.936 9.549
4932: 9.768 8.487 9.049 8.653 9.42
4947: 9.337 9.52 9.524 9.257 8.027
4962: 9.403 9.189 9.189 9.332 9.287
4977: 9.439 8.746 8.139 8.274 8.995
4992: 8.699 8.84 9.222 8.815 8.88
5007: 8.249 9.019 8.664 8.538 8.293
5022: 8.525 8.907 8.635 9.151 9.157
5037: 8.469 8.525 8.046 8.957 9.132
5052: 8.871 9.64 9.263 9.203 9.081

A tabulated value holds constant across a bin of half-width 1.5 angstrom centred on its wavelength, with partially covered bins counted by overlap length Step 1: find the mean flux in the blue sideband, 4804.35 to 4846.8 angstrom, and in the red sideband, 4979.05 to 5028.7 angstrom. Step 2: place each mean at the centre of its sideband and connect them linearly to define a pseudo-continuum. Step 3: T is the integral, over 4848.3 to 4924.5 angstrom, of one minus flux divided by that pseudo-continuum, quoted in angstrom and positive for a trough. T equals 2.27 angstrom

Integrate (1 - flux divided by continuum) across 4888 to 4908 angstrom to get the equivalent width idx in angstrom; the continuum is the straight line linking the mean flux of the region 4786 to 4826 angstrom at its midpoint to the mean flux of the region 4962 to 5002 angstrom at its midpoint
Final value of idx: 0.2 angstrom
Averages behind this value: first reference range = 9.4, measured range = 9.06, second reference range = 8.95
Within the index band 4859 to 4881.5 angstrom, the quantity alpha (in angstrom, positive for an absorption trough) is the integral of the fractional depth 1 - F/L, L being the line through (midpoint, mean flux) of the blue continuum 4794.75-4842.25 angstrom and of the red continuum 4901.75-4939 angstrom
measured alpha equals 2.20 angstrom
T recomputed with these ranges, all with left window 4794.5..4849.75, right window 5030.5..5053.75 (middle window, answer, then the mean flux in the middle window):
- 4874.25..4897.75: 0.5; 9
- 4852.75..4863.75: 1.6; 7.95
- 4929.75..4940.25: 0.0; 9.1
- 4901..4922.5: 0.3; 9.01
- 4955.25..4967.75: 0.0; 8.97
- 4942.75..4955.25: -0.6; 9.44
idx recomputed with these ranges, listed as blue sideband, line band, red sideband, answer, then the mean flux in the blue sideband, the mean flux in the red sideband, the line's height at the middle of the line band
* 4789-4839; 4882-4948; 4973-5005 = 0.19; 9.4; 8.84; 9.08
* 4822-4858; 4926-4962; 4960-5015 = -0.54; 9.28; 8.9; 9.01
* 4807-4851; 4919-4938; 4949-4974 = 0.51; 9.34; 9.18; 9.22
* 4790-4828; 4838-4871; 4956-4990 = 2.28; 9.42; 8.92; 9.28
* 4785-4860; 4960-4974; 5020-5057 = -0.38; 9.32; 8.83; 8.99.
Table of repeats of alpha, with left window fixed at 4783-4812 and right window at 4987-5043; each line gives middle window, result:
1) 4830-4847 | 0.1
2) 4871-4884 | 0.2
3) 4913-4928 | 0.2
